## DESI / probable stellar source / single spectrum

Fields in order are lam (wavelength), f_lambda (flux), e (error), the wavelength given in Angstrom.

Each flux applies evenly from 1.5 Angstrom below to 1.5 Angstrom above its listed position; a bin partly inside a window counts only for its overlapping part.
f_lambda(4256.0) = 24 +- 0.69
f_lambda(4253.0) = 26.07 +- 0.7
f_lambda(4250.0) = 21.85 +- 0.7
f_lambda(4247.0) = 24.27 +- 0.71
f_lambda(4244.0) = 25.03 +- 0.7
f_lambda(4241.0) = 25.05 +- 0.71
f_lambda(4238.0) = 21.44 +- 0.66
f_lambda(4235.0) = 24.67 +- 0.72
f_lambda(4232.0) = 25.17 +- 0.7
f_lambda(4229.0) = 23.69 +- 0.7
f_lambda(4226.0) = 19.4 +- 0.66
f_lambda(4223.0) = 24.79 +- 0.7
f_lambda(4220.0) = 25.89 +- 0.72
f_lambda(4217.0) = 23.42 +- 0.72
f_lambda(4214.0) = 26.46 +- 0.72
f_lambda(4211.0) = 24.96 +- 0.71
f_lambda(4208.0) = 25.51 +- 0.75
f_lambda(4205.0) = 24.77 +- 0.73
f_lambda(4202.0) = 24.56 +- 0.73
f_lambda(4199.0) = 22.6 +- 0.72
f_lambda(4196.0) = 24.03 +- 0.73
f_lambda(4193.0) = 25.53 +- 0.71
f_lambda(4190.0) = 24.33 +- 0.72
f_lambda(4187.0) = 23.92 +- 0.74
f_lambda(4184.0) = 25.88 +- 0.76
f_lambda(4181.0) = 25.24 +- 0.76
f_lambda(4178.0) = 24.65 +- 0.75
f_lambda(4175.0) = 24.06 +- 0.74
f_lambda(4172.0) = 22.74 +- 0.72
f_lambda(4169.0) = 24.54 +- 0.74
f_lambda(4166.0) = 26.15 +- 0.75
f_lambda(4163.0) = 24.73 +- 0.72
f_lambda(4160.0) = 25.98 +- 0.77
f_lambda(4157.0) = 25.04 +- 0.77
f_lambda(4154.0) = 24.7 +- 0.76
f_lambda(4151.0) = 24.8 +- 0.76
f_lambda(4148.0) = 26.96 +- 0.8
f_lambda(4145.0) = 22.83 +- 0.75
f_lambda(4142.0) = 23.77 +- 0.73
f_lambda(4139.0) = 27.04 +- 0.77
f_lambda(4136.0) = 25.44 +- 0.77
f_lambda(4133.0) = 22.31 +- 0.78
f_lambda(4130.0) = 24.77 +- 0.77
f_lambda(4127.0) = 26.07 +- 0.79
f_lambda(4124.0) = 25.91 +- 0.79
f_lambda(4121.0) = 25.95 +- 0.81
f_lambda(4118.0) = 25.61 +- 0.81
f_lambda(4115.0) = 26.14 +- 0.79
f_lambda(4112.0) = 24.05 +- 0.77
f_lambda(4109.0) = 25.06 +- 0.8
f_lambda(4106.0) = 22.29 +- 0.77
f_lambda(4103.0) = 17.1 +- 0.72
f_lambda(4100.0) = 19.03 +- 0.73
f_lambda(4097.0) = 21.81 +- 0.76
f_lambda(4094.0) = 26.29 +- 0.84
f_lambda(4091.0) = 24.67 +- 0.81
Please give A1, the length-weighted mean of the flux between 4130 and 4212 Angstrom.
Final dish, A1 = 24.7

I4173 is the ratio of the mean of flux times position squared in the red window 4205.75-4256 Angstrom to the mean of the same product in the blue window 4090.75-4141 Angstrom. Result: 1.1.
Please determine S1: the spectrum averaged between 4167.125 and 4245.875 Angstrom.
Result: 24.3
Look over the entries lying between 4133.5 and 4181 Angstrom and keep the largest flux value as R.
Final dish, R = 27.04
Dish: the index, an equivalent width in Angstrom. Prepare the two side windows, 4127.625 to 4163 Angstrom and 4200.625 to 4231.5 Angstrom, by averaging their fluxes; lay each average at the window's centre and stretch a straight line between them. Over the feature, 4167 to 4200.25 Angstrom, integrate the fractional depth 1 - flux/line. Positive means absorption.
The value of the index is 0.3 Angstrom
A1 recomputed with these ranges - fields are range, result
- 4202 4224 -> 25.1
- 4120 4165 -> 25.1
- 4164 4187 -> 24.7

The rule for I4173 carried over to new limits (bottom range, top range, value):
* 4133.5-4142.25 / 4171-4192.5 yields 0.99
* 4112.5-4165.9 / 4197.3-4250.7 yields 1.00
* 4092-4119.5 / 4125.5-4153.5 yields 1.10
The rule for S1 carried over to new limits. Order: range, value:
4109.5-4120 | 25.3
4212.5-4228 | 24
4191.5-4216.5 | 24.7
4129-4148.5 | 24.6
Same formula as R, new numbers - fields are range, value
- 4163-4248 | 26.46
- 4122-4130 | 26.07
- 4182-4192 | 25.88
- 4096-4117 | 26.14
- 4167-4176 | 24.54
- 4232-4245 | 25.17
